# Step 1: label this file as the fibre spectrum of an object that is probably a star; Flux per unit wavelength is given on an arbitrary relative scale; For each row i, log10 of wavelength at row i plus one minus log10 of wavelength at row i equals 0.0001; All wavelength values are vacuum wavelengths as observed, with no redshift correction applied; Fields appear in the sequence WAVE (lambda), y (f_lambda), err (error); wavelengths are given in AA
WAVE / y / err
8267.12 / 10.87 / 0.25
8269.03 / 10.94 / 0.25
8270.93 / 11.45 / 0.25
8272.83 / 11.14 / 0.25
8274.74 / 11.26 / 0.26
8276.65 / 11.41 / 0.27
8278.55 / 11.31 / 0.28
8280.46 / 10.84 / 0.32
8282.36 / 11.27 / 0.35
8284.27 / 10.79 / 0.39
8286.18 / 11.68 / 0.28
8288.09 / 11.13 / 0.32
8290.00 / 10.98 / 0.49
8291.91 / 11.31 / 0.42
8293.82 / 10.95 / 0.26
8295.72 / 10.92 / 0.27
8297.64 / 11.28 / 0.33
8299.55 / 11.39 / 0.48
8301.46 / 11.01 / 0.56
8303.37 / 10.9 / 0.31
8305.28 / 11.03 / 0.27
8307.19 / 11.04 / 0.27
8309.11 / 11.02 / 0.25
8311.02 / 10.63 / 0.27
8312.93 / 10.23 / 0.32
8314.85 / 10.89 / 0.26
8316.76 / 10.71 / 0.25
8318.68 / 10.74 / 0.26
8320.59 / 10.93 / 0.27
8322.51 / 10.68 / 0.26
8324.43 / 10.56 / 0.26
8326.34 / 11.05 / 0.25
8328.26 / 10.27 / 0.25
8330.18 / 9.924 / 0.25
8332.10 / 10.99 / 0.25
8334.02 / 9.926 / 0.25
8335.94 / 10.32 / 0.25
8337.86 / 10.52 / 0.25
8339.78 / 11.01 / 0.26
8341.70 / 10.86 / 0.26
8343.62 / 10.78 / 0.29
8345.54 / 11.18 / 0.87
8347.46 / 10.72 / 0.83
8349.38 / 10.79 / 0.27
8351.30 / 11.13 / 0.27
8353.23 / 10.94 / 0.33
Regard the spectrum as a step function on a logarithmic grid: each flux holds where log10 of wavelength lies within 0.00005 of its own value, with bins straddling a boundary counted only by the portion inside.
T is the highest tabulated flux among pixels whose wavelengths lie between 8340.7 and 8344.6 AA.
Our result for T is 10.86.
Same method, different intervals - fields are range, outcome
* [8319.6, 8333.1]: 11.05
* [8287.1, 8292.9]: 11.31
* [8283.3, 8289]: 11.68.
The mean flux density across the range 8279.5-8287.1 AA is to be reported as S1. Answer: 11.1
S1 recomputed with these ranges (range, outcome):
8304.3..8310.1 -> 11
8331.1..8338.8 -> 10.4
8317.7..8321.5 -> 10.8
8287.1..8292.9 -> 11.1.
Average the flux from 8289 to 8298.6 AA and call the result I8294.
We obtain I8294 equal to 11.1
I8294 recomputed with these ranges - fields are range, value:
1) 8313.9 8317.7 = 10.8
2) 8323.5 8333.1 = 10.6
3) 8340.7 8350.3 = 10.9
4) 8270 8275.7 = 11.3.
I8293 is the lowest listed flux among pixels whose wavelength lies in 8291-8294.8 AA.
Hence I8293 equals 10.95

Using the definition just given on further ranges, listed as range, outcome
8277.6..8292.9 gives 10.79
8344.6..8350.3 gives 10.72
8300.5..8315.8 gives 10.23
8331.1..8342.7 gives 9.926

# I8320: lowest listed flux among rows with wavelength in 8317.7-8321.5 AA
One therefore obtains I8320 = 10.74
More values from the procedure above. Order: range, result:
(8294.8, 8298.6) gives 10.92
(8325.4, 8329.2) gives 10.27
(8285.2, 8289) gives 11.13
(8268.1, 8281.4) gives 10.84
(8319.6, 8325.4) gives 10.56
